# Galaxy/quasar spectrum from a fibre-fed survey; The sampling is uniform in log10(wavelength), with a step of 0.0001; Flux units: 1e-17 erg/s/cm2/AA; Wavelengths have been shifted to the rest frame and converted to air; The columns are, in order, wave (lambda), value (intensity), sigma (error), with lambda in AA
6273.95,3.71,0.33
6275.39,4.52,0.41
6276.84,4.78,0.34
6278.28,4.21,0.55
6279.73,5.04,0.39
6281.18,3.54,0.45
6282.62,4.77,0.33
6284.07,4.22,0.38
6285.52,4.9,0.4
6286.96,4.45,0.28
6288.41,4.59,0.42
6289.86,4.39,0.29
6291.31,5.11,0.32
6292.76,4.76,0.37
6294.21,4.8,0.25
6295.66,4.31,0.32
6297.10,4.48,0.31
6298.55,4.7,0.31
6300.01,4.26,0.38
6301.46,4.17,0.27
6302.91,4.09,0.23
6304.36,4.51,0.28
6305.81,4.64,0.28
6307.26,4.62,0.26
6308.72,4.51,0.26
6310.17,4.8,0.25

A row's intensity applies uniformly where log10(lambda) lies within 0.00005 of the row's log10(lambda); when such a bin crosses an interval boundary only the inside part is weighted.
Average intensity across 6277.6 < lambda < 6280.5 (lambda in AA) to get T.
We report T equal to 4.6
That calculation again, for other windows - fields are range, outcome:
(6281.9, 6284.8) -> 4.49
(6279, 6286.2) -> 4.49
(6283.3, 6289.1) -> 4.54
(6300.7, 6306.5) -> 4.35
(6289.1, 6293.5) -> 4.75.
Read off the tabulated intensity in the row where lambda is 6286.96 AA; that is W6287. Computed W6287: 4.45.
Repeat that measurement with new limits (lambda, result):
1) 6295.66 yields 4.31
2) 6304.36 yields 4.51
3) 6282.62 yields 4.77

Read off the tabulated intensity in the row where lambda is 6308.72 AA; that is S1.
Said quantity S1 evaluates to 4.51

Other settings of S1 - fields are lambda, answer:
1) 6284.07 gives 4.22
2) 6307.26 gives 4.62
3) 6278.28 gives 4.21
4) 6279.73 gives 5.04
